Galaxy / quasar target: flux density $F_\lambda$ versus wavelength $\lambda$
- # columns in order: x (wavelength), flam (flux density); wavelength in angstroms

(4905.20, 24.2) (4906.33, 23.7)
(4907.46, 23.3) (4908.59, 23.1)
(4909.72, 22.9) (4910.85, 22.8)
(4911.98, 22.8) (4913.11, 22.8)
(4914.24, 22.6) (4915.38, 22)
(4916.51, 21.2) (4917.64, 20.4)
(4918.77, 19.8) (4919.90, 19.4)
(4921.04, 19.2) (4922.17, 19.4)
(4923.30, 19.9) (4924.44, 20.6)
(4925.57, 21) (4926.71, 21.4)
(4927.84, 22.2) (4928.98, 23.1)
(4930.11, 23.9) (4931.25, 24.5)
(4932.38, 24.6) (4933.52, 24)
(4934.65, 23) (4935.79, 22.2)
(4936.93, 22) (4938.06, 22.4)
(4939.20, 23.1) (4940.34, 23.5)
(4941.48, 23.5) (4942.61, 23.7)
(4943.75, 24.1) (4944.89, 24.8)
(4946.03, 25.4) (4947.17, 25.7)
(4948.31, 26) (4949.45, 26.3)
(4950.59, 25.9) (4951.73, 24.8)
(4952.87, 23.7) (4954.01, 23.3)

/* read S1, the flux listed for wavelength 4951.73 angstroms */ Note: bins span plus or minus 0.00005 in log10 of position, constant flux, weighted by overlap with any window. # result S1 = 24.8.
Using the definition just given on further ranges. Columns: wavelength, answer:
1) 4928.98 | 23.1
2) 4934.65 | 23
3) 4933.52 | 24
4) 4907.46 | 23.3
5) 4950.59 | 25.9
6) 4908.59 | 23.1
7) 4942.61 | 23.7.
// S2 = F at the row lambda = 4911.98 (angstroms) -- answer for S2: 22.8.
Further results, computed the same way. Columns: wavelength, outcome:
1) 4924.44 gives 20.6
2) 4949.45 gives 26.3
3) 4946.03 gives 25.4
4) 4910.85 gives 22.8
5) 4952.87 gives 23.7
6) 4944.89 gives 24.8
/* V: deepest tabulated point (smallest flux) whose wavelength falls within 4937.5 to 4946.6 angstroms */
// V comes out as 22.4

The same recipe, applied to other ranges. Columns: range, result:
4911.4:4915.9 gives 22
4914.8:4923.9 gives 19.2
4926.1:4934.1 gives 21.4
